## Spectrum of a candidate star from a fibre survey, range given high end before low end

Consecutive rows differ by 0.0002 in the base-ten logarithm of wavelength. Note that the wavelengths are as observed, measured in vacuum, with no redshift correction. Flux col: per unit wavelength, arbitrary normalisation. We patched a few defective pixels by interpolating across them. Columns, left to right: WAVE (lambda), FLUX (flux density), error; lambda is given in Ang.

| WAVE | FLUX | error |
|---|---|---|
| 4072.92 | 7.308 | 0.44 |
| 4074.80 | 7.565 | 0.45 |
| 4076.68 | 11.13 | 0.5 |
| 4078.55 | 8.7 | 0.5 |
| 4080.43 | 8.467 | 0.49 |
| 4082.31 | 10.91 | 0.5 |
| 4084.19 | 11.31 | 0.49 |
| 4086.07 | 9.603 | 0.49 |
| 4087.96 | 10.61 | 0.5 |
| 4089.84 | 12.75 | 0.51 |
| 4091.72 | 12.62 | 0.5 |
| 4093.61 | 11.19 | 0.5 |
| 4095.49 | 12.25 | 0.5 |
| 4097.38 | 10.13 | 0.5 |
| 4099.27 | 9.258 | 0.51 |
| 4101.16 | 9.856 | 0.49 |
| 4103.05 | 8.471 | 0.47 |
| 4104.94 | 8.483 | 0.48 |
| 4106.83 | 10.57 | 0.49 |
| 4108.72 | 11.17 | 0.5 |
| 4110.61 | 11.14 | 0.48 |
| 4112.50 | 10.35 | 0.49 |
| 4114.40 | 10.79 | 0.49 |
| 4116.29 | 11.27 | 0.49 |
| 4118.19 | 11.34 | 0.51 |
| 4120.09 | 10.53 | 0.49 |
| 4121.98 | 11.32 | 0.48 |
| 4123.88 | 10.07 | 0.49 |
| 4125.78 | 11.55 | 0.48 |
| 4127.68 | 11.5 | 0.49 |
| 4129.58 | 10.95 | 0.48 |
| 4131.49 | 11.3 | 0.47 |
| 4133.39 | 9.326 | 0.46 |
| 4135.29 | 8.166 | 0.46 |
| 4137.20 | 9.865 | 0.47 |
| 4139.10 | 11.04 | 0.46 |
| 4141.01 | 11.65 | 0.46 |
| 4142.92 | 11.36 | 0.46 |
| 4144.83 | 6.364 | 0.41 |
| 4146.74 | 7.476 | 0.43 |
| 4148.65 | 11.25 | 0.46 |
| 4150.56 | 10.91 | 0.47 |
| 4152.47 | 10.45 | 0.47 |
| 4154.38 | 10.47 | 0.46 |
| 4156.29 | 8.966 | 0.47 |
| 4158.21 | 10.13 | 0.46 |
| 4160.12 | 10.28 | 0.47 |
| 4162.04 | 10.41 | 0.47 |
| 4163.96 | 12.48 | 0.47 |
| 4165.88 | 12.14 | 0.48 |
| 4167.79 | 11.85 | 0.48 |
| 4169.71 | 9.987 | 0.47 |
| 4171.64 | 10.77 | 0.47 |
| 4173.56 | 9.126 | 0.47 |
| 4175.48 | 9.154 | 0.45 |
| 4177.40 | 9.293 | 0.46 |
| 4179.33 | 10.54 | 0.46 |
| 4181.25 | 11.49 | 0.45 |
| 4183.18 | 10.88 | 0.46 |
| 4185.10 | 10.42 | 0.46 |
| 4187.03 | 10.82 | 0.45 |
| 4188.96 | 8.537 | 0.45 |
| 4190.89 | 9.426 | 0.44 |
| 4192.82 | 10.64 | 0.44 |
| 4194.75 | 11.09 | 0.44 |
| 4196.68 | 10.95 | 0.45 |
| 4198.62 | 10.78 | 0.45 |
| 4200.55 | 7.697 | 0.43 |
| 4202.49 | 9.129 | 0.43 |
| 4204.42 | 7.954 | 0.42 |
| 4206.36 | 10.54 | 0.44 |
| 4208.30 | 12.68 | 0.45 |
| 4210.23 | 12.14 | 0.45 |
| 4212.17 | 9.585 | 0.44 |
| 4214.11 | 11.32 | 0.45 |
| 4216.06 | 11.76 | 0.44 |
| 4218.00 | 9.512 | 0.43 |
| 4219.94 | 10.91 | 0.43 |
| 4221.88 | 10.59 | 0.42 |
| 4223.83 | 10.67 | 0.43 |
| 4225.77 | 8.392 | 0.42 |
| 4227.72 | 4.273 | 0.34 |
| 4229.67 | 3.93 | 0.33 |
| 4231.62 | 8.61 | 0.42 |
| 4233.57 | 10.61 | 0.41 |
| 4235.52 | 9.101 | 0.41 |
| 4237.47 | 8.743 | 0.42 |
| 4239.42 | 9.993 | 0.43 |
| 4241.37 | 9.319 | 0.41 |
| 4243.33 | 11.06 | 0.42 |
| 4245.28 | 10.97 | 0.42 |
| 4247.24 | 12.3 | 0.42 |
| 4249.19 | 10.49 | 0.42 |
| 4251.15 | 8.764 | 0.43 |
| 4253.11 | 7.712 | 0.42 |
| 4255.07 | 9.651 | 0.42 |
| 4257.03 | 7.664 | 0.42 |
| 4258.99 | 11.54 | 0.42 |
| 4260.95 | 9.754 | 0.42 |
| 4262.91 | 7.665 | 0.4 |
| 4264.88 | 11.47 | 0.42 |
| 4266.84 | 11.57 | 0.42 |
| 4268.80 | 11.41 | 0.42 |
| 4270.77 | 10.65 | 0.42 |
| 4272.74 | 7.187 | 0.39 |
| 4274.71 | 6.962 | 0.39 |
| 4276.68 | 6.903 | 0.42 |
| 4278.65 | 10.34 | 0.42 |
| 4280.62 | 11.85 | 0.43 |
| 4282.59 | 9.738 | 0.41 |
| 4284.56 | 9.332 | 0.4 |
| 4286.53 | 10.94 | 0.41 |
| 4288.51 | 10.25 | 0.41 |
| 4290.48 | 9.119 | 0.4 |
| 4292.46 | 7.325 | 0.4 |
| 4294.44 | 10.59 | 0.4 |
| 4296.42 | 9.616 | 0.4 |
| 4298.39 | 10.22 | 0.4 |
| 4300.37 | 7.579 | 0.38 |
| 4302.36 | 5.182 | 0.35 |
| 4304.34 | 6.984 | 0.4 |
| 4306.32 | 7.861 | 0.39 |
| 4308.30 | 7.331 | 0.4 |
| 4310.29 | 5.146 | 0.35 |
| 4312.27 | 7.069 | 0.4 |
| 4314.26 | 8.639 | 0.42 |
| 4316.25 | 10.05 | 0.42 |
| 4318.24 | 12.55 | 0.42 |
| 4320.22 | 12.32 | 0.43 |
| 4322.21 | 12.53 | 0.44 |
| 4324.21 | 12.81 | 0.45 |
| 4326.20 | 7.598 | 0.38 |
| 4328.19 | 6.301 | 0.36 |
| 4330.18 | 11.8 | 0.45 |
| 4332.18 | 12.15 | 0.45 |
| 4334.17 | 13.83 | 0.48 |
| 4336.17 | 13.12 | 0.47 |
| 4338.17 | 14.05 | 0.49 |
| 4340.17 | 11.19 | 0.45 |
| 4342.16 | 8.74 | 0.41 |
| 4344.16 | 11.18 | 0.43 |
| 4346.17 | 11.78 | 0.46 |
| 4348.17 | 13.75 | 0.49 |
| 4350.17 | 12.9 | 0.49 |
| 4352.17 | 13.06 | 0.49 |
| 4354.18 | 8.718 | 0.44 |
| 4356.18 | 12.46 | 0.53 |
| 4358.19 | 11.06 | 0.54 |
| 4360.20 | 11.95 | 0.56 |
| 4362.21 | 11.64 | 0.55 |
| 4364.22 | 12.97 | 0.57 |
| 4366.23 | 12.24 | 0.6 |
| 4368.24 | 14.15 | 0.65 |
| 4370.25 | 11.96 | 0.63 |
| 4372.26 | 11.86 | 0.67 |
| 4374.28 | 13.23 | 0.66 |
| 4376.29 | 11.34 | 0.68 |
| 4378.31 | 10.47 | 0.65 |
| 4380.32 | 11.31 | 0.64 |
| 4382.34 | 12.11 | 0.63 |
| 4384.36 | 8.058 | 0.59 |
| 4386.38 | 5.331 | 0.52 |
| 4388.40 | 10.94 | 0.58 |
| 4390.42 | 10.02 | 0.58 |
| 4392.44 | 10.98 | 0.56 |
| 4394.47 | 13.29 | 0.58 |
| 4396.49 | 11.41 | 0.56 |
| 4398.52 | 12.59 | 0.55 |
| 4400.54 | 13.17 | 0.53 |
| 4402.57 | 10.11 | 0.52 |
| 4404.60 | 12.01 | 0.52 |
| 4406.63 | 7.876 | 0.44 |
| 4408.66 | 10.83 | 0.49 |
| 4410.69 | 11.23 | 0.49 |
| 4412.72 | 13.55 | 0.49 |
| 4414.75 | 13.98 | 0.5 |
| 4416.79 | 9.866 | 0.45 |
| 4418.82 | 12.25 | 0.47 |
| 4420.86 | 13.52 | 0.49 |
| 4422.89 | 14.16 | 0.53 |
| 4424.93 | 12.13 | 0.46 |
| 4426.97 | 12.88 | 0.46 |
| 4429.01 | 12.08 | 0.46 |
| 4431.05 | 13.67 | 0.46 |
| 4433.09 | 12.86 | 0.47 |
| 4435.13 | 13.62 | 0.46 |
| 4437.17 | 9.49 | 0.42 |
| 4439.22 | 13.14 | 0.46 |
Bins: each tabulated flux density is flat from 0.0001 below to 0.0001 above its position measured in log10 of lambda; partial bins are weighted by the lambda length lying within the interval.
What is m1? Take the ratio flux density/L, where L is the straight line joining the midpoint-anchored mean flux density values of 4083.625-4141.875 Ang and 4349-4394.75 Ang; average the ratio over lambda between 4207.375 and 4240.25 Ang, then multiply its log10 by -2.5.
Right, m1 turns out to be 0.15 mag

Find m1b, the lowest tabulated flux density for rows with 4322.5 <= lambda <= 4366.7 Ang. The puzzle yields 6.301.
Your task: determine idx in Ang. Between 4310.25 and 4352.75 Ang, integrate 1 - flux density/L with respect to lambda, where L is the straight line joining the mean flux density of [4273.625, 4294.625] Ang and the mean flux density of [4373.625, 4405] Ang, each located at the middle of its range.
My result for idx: -4.40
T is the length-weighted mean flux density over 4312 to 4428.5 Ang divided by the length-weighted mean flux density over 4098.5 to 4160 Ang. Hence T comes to 1.1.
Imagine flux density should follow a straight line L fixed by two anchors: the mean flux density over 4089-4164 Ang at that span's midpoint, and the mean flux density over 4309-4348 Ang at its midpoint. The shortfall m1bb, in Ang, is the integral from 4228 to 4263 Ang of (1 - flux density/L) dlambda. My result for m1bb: 4.4 Ang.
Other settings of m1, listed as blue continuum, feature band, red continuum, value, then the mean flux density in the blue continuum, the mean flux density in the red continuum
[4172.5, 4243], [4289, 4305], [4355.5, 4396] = 0.251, 9.75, 11.4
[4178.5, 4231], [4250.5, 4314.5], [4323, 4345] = 0.192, 9.86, 11.2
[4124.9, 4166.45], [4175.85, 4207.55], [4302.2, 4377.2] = 0.050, 10.3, 11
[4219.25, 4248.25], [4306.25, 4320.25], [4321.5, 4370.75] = 0.259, 9.29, 11.8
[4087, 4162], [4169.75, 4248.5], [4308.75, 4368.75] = 0.089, 10.4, 11.2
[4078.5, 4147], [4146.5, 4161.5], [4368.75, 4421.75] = 0.044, 10.4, 11.3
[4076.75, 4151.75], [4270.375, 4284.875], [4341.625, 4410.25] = 0.212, 10.4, 11.4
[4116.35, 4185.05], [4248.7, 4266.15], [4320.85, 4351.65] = 0.179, 10.4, 11.6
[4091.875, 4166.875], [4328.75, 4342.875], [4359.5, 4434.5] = -0.053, 10.4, 11.7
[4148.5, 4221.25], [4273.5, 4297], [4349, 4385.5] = 0.187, 10.4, 11.7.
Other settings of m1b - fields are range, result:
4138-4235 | 3.93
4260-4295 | 6.903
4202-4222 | 7.954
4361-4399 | 5.331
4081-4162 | 6.364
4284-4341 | 5.146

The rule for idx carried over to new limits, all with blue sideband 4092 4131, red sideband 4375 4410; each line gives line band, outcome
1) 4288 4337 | 5.49 Ang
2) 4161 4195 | 0.57 Ang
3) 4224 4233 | 3.20 Ang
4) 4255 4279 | 2.87 Ang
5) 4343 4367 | -2.77 Ang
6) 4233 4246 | 0.92 Ang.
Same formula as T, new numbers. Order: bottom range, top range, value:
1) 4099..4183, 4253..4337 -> 0.92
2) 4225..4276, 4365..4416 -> 1.23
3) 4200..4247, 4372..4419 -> 1.16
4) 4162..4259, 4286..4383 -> 1.07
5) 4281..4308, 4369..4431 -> 1.30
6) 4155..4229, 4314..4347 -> 1.11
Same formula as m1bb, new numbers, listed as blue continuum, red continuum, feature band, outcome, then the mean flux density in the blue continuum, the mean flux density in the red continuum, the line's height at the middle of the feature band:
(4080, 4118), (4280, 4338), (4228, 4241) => 2.21 Ang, 10.6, 9.7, 10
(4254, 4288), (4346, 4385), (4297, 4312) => 4.61 Ang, 9.69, 11.9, 10.5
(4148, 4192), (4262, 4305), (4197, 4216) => -0.51 Ang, 10.4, 9.24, 10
